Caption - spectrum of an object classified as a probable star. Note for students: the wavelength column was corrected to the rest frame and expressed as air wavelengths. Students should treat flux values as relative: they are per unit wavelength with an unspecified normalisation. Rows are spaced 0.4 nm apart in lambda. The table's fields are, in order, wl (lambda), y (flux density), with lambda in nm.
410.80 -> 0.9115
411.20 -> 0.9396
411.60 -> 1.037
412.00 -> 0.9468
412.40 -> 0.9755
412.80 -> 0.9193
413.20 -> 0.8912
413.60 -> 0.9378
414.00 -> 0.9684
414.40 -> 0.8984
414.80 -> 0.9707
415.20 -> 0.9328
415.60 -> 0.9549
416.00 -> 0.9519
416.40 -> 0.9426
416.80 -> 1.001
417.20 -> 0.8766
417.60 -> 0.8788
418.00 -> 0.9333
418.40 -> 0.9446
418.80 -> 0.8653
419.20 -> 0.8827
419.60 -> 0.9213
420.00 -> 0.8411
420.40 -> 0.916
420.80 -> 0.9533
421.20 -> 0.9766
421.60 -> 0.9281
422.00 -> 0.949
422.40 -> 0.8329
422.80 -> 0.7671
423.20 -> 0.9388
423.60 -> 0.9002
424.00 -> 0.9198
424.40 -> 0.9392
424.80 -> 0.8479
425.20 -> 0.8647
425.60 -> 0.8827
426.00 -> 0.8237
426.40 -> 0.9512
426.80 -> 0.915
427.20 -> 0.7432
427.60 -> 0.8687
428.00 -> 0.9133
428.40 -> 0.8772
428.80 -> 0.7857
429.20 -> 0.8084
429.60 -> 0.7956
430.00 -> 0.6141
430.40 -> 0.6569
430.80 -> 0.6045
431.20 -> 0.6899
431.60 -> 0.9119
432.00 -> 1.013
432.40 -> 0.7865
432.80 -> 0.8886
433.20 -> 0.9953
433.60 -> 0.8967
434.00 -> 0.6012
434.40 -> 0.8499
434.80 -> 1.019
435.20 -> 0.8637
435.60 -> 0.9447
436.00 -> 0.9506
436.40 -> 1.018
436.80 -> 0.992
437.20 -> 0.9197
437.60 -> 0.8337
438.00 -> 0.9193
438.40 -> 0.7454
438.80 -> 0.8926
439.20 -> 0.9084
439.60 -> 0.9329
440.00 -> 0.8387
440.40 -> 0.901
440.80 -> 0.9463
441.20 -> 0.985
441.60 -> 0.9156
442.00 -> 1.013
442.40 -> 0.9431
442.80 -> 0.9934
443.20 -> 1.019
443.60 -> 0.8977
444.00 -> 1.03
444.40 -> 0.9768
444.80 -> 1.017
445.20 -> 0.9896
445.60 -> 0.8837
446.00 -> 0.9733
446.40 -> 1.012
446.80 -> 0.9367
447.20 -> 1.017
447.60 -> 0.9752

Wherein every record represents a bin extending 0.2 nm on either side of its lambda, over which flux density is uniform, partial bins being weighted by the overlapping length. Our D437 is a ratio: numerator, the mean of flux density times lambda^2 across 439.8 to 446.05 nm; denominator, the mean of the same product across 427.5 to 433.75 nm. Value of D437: 1.24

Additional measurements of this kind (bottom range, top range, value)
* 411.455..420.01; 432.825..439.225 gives 1.06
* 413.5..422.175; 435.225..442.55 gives 1.09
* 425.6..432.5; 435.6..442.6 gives 1.19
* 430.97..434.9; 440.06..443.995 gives 1.16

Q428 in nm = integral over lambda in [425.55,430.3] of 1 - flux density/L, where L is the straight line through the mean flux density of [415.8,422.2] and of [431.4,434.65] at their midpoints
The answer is 0.338 nm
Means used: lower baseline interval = 0.923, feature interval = 0.826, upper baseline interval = 0.87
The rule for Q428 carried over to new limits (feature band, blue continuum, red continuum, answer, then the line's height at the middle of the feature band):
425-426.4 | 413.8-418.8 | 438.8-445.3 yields 0.11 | 0.942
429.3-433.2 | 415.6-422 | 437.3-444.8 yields 0.59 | 0.927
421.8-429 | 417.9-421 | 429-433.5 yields -0.18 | 0.852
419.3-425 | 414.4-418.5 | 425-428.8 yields -0.02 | 0.898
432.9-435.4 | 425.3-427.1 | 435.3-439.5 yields 0.09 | 0.903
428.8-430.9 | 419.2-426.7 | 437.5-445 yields 0.47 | 0.911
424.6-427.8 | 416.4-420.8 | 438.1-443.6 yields 0.18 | 0.915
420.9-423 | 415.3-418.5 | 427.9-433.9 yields -0.01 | 0.89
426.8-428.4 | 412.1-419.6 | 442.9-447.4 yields 0.16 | 0.949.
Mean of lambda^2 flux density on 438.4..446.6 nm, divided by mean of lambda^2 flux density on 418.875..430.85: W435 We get 1.2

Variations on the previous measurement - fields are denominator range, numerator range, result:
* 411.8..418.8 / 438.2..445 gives 1.14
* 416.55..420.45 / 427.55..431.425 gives 0.88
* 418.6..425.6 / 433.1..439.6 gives 1.07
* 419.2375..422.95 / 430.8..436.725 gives 1.04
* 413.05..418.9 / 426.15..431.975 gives 0.92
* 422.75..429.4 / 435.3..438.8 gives 1.10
